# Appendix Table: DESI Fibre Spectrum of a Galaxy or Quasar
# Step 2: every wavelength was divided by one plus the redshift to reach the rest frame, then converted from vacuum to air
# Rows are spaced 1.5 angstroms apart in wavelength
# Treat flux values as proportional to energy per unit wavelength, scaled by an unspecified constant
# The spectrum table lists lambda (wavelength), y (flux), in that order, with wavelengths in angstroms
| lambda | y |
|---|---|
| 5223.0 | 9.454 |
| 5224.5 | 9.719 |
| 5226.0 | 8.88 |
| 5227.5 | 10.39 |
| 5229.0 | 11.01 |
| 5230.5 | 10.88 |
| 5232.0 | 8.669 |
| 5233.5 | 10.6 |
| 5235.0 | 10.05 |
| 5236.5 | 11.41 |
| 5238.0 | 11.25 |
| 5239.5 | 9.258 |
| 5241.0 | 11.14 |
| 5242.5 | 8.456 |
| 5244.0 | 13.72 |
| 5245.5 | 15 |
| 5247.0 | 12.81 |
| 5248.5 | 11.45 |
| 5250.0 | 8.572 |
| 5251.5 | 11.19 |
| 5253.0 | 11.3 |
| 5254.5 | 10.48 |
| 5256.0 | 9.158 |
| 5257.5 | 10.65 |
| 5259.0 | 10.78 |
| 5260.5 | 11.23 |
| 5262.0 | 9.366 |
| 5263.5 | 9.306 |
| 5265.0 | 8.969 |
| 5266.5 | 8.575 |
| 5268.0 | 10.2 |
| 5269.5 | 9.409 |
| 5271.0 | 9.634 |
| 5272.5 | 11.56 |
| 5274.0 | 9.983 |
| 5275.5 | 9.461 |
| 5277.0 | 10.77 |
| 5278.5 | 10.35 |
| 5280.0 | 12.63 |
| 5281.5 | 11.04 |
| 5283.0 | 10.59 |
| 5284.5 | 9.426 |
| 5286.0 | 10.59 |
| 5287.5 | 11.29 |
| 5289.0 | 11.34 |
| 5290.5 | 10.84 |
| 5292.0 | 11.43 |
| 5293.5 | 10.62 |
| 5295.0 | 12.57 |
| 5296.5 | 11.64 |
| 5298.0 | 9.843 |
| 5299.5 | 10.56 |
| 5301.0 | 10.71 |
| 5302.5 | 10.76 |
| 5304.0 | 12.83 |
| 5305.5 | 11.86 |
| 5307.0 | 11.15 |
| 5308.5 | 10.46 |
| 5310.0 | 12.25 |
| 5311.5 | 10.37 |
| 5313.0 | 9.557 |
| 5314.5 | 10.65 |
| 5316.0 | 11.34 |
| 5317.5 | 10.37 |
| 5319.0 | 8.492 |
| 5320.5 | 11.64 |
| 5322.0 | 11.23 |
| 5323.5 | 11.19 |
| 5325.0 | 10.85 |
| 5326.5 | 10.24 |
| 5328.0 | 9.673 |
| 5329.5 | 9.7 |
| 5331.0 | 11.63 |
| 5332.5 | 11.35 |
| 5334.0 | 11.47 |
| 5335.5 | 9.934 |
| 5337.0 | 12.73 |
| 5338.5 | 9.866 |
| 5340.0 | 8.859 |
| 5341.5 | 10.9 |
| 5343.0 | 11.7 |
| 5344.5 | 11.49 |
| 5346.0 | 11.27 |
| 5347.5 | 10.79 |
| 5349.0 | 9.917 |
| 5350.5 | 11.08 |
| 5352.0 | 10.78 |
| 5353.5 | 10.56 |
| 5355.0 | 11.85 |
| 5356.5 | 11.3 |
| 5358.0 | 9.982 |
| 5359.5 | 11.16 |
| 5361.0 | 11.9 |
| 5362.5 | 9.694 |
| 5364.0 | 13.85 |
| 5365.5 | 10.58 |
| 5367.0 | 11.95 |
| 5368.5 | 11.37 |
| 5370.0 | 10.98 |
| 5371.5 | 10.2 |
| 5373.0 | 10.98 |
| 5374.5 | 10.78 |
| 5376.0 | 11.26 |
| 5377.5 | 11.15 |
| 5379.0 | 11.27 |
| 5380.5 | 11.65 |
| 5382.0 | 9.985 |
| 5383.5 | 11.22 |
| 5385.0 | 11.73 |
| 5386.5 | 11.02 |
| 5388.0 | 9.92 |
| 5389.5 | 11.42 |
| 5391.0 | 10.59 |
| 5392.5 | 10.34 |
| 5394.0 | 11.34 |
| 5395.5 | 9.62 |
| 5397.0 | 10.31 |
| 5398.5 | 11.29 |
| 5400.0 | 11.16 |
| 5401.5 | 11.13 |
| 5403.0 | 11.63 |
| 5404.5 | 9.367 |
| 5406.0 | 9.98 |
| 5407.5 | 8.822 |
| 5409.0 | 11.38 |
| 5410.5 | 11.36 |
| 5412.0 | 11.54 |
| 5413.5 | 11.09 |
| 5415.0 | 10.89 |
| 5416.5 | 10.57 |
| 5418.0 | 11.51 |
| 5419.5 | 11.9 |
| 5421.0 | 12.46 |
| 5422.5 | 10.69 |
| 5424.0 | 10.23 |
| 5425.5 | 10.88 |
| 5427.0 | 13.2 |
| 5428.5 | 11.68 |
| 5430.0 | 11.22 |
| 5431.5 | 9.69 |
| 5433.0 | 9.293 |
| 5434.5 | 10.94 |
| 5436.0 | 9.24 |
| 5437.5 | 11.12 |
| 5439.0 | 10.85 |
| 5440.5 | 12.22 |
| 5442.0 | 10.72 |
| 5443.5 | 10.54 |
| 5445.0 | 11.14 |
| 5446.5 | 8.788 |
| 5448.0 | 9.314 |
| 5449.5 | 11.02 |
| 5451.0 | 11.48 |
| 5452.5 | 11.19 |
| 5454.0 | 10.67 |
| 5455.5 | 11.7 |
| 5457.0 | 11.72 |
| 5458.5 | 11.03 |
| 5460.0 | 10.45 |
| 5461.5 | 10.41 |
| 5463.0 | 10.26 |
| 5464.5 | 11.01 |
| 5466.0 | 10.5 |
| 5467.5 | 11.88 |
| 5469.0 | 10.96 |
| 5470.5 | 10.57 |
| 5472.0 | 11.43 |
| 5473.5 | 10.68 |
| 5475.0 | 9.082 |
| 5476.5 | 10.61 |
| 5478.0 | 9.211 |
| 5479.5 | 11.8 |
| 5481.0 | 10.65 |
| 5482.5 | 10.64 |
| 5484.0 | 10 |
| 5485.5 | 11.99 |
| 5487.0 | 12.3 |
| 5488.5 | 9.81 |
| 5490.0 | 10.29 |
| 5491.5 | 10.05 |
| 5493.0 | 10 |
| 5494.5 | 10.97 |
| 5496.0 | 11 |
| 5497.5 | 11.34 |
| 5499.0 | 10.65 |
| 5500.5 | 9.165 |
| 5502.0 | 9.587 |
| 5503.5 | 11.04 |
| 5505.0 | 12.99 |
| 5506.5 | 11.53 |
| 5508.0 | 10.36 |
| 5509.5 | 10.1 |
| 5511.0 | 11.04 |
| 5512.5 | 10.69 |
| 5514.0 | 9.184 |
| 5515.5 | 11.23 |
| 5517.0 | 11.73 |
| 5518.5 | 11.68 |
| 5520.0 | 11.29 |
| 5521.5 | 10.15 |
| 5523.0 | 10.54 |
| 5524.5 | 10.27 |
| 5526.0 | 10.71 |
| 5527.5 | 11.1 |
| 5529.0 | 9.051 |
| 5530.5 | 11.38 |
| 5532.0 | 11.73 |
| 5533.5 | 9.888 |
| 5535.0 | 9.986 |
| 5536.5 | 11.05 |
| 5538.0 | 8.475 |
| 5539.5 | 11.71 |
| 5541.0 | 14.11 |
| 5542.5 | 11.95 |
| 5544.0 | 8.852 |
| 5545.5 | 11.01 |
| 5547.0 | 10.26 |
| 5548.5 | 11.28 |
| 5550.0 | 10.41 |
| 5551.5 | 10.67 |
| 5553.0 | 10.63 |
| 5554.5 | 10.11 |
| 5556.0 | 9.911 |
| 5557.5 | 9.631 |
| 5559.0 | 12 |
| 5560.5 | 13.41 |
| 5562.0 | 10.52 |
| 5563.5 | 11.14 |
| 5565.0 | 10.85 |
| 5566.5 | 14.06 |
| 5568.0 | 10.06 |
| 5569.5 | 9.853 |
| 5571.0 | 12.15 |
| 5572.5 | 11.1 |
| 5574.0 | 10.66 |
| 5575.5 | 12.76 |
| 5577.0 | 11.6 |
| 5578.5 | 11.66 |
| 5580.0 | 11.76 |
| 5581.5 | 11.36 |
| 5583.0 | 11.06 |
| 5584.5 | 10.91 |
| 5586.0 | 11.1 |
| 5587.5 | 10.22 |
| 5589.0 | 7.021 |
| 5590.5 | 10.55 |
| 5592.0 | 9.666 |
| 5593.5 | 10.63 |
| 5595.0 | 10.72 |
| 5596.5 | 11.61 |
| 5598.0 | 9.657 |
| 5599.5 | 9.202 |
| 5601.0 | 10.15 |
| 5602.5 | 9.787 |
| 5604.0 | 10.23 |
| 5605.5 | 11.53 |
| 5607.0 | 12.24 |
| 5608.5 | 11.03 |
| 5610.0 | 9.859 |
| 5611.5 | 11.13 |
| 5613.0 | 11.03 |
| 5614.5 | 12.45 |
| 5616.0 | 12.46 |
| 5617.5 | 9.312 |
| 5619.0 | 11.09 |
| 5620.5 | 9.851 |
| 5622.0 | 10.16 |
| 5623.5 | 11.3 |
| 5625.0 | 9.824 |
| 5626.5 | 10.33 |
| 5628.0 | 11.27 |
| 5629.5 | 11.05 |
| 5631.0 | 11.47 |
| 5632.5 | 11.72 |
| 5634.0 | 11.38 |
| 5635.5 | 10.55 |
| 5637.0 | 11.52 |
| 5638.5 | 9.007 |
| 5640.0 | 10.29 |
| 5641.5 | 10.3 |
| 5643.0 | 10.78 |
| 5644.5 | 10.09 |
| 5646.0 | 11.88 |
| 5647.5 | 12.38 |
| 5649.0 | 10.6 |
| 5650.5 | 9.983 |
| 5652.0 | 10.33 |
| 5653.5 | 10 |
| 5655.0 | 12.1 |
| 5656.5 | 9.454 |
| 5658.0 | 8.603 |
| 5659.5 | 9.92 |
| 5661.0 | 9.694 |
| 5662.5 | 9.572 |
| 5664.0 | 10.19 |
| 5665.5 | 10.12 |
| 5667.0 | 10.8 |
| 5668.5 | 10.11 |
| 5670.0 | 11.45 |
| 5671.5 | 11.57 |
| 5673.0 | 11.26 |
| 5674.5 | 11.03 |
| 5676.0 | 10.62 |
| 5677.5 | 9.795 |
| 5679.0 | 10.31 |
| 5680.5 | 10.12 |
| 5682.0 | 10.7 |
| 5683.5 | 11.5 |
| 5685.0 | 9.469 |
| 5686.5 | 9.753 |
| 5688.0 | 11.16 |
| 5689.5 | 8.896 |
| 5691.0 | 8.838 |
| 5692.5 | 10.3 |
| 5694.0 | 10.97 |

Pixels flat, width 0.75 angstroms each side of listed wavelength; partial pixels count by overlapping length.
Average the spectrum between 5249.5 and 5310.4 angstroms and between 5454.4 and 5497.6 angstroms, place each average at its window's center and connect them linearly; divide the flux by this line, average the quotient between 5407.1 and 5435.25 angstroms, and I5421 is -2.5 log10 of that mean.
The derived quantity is -0.03 mag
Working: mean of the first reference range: 10.6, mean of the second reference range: 10.8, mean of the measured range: 11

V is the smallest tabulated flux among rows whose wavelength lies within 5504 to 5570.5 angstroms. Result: 8.475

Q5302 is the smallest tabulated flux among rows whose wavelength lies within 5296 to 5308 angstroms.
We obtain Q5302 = 9.843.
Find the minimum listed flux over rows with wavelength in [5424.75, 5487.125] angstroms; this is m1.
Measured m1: 8.788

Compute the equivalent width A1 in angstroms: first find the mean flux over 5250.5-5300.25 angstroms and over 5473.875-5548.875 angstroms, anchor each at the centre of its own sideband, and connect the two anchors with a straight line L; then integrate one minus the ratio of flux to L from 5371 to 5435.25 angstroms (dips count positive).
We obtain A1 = -1.8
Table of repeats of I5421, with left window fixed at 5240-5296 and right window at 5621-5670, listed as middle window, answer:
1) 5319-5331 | 0.010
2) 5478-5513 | -0.015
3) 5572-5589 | -0.054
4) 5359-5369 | -0.084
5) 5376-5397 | -0.022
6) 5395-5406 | 0.002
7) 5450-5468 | -0.040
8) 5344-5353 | -0.020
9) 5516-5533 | -0.028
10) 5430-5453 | 0.011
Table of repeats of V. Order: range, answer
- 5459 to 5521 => 9.082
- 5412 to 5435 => 9.293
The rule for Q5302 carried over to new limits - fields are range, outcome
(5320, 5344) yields 8.859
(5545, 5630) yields 7.021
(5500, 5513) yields 9.165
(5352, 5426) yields 8.822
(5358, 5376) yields 9.694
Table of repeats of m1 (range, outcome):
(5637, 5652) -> 9.007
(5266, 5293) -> 8.575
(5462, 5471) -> 10.26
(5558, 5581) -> 9.853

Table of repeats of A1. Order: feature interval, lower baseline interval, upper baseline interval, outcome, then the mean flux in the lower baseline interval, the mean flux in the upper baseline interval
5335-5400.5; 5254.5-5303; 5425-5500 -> -2.1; 10.5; 10.8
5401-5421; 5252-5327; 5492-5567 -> -0.3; 10.6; 10.8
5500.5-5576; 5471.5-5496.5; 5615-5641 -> -1.6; 10.6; 10.8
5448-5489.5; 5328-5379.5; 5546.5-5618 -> 0.4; 11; 10.9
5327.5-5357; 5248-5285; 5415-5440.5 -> -0.7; 10.2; 11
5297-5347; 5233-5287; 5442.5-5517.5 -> -1.0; 10.6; 10.7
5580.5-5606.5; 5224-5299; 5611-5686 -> 0.7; 10.6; 10.6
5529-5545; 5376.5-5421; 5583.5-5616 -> -0.2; 10.9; 10.6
